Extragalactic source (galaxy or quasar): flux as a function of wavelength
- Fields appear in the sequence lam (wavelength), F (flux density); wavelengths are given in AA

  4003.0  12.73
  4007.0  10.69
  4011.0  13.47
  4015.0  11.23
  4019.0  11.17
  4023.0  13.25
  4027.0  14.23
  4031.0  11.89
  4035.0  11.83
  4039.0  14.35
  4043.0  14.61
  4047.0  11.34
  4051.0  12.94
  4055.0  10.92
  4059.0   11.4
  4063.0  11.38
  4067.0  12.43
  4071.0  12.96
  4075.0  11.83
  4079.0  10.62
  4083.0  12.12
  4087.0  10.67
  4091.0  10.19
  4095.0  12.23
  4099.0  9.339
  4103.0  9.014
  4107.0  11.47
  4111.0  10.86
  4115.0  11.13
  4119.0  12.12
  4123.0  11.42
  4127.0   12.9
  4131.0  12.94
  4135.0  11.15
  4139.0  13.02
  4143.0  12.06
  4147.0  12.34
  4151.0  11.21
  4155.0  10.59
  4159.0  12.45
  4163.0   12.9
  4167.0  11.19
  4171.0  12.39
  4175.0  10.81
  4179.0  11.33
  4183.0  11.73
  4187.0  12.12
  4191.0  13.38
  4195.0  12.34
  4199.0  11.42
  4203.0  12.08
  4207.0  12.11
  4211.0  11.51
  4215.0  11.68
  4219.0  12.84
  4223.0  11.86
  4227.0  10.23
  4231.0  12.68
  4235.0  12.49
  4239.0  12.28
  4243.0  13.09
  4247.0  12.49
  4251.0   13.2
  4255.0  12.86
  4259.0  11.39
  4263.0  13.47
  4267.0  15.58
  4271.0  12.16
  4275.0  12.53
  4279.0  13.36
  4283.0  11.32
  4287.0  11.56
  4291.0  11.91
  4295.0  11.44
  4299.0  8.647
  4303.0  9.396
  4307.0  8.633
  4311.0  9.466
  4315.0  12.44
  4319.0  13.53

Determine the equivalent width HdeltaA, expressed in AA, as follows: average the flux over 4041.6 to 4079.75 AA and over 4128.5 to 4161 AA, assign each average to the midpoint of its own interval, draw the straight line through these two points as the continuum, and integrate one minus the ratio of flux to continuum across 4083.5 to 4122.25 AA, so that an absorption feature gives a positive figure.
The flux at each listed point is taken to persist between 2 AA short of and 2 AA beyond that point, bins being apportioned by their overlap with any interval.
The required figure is 3.8 AA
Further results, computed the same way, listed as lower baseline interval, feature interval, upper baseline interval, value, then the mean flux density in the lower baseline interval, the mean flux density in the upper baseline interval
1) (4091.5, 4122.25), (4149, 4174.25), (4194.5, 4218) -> -0.7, 10.9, 11.9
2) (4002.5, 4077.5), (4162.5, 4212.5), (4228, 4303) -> 1.5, 12.3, 12.3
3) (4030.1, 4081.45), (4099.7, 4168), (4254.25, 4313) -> 1.8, 12.2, 11.6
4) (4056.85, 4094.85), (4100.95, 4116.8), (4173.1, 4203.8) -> 1.4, 11.5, 11.9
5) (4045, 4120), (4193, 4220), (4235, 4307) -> -0.4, 11.3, 12.1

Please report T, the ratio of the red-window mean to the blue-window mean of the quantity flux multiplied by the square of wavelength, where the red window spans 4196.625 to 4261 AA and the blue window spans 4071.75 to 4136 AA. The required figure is 1.1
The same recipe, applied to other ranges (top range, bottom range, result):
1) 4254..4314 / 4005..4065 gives 1.06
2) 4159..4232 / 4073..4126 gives 1.13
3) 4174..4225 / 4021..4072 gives 1.03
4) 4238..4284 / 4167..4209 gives 1.11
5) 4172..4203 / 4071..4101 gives 1.12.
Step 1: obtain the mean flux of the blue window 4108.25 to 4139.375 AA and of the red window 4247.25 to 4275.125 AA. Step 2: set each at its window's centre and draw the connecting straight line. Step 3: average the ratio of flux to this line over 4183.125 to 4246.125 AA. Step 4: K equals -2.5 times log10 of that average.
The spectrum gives 0.04 mag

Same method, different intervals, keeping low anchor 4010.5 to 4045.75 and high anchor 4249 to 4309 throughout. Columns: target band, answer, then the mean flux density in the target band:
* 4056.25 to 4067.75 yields 0.10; 11.6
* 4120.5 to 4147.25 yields 0.01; 12.3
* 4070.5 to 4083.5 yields 0.08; 11.7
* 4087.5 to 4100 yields 0.18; 10.7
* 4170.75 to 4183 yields 0.08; 11.4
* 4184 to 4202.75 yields -0.01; 12.3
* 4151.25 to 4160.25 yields 0.09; 11.4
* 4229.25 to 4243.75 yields -0.05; 12.6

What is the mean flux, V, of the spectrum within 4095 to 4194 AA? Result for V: 11.7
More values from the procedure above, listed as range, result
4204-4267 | 12.4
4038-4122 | 11.6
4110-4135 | 11.9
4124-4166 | 12.1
